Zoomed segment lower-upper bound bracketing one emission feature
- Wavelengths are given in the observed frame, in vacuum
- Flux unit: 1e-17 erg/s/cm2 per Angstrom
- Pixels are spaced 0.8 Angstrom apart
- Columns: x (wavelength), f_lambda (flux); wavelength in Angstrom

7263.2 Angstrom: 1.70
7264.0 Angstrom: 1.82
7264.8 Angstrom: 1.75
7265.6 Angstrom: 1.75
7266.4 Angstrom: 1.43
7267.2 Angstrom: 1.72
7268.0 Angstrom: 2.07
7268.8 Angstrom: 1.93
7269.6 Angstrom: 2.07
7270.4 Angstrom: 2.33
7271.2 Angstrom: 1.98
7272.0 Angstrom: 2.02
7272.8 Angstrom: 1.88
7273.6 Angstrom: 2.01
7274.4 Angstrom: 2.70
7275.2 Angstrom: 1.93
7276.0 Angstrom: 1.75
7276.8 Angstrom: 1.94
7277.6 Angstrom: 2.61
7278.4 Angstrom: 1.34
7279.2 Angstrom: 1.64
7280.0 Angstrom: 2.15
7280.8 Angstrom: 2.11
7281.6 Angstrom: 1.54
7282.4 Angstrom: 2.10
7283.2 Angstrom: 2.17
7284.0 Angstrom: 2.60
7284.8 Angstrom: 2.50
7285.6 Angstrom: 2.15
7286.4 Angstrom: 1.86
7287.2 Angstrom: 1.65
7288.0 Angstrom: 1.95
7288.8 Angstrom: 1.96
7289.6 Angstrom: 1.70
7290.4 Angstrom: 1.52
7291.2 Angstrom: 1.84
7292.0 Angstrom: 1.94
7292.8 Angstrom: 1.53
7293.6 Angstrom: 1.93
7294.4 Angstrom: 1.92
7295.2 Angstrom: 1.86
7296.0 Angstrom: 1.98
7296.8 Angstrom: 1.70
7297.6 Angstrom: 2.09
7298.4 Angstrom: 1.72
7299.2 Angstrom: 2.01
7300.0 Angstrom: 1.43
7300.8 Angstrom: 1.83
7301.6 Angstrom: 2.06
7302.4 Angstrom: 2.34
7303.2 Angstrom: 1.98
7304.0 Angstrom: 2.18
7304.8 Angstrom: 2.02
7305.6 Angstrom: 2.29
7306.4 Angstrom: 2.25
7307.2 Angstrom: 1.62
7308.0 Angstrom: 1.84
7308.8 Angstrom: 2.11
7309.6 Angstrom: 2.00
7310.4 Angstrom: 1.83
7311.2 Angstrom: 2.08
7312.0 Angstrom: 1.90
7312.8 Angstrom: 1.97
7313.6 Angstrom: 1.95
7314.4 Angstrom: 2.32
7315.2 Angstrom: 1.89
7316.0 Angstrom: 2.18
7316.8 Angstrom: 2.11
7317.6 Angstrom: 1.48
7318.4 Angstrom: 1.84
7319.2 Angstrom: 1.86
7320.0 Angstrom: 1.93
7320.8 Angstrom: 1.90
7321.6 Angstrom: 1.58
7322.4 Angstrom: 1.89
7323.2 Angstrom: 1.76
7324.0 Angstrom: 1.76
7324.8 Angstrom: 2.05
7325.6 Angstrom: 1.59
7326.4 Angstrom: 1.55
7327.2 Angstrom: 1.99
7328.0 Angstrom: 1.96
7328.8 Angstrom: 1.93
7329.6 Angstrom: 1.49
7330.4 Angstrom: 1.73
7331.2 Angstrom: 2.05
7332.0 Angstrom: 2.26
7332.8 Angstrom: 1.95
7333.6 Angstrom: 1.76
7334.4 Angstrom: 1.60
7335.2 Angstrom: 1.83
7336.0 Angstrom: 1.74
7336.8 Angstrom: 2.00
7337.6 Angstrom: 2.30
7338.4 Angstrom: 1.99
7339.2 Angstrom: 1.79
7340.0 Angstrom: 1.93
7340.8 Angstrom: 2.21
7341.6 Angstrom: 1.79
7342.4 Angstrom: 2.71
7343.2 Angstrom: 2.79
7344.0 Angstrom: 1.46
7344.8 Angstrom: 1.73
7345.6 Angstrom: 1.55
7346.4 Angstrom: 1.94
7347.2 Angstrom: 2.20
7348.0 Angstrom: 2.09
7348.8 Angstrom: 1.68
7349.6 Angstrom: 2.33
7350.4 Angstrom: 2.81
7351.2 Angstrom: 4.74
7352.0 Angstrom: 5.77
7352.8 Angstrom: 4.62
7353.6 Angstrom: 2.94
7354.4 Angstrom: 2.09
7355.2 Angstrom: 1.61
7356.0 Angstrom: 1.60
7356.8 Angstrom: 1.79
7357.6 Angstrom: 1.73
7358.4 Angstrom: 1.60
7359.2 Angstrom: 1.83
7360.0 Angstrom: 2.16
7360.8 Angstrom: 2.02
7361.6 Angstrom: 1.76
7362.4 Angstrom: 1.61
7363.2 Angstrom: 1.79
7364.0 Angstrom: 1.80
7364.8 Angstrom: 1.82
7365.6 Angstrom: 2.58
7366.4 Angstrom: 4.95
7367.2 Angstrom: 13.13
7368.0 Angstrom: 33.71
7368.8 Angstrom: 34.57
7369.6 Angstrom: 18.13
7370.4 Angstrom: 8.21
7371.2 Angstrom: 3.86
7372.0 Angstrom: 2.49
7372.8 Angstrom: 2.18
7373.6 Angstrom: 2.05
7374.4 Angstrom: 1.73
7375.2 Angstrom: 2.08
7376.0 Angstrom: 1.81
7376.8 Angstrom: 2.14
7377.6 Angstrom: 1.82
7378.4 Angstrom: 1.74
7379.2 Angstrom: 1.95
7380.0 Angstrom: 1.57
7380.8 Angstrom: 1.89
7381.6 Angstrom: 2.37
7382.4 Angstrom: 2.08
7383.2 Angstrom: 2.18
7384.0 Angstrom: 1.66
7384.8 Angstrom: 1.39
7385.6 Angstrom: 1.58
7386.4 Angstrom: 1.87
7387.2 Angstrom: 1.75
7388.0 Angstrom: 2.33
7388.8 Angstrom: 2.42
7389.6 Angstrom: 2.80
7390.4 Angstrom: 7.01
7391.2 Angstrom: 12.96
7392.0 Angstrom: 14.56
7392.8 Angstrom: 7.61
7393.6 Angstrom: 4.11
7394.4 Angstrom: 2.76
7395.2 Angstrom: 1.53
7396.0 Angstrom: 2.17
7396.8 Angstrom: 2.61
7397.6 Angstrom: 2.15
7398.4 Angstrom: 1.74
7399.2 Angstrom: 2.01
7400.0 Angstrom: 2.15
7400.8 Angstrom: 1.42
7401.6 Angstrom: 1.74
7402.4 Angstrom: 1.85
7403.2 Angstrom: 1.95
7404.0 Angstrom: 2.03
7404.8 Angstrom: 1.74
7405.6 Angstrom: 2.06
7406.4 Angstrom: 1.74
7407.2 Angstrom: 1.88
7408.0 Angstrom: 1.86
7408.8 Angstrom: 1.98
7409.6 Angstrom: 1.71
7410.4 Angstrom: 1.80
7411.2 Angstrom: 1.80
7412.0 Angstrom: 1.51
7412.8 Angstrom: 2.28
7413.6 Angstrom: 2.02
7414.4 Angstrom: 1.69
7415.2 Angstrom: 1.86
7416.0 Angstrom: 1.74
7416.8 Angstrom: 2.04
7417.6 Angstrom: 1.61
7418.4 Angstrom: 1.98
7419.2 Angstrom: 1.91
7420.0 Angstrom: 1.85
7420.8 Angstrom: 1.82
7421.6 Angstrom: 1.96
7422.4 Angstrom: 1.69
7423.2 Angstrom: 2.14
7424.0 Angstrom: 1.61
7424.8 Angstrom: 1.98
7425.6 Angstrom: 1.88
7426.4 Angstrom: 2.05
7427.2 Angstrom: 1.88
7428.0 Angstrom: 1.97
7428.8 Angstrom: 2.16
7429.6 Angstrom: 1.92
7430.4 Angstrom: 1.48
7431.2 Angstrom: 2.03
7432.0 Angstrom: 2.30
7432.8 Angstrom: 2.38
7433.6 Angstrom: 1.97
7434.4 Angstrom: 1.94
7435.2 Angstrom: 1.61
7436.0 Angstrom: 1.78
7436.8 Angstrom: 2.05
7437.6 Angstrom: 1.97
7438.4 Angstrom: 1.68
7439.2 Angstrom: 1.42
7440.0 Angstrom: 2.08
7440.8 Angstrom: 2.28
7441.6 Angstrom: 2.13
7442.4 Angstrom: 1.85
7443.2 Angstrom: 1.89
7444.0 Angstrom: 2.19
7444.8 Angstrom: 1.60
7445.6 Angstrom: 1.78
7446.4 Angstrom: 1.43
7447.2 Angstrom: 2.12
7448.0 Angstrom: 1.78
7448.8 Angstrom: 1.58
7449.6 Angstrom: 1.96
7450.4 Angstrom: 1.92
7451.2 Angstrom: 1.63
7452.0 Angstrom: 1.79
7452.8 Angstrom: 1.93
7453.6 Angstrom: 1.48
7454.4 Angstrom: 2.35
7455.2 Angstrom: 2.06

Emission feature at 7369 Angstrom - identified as H-alpha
